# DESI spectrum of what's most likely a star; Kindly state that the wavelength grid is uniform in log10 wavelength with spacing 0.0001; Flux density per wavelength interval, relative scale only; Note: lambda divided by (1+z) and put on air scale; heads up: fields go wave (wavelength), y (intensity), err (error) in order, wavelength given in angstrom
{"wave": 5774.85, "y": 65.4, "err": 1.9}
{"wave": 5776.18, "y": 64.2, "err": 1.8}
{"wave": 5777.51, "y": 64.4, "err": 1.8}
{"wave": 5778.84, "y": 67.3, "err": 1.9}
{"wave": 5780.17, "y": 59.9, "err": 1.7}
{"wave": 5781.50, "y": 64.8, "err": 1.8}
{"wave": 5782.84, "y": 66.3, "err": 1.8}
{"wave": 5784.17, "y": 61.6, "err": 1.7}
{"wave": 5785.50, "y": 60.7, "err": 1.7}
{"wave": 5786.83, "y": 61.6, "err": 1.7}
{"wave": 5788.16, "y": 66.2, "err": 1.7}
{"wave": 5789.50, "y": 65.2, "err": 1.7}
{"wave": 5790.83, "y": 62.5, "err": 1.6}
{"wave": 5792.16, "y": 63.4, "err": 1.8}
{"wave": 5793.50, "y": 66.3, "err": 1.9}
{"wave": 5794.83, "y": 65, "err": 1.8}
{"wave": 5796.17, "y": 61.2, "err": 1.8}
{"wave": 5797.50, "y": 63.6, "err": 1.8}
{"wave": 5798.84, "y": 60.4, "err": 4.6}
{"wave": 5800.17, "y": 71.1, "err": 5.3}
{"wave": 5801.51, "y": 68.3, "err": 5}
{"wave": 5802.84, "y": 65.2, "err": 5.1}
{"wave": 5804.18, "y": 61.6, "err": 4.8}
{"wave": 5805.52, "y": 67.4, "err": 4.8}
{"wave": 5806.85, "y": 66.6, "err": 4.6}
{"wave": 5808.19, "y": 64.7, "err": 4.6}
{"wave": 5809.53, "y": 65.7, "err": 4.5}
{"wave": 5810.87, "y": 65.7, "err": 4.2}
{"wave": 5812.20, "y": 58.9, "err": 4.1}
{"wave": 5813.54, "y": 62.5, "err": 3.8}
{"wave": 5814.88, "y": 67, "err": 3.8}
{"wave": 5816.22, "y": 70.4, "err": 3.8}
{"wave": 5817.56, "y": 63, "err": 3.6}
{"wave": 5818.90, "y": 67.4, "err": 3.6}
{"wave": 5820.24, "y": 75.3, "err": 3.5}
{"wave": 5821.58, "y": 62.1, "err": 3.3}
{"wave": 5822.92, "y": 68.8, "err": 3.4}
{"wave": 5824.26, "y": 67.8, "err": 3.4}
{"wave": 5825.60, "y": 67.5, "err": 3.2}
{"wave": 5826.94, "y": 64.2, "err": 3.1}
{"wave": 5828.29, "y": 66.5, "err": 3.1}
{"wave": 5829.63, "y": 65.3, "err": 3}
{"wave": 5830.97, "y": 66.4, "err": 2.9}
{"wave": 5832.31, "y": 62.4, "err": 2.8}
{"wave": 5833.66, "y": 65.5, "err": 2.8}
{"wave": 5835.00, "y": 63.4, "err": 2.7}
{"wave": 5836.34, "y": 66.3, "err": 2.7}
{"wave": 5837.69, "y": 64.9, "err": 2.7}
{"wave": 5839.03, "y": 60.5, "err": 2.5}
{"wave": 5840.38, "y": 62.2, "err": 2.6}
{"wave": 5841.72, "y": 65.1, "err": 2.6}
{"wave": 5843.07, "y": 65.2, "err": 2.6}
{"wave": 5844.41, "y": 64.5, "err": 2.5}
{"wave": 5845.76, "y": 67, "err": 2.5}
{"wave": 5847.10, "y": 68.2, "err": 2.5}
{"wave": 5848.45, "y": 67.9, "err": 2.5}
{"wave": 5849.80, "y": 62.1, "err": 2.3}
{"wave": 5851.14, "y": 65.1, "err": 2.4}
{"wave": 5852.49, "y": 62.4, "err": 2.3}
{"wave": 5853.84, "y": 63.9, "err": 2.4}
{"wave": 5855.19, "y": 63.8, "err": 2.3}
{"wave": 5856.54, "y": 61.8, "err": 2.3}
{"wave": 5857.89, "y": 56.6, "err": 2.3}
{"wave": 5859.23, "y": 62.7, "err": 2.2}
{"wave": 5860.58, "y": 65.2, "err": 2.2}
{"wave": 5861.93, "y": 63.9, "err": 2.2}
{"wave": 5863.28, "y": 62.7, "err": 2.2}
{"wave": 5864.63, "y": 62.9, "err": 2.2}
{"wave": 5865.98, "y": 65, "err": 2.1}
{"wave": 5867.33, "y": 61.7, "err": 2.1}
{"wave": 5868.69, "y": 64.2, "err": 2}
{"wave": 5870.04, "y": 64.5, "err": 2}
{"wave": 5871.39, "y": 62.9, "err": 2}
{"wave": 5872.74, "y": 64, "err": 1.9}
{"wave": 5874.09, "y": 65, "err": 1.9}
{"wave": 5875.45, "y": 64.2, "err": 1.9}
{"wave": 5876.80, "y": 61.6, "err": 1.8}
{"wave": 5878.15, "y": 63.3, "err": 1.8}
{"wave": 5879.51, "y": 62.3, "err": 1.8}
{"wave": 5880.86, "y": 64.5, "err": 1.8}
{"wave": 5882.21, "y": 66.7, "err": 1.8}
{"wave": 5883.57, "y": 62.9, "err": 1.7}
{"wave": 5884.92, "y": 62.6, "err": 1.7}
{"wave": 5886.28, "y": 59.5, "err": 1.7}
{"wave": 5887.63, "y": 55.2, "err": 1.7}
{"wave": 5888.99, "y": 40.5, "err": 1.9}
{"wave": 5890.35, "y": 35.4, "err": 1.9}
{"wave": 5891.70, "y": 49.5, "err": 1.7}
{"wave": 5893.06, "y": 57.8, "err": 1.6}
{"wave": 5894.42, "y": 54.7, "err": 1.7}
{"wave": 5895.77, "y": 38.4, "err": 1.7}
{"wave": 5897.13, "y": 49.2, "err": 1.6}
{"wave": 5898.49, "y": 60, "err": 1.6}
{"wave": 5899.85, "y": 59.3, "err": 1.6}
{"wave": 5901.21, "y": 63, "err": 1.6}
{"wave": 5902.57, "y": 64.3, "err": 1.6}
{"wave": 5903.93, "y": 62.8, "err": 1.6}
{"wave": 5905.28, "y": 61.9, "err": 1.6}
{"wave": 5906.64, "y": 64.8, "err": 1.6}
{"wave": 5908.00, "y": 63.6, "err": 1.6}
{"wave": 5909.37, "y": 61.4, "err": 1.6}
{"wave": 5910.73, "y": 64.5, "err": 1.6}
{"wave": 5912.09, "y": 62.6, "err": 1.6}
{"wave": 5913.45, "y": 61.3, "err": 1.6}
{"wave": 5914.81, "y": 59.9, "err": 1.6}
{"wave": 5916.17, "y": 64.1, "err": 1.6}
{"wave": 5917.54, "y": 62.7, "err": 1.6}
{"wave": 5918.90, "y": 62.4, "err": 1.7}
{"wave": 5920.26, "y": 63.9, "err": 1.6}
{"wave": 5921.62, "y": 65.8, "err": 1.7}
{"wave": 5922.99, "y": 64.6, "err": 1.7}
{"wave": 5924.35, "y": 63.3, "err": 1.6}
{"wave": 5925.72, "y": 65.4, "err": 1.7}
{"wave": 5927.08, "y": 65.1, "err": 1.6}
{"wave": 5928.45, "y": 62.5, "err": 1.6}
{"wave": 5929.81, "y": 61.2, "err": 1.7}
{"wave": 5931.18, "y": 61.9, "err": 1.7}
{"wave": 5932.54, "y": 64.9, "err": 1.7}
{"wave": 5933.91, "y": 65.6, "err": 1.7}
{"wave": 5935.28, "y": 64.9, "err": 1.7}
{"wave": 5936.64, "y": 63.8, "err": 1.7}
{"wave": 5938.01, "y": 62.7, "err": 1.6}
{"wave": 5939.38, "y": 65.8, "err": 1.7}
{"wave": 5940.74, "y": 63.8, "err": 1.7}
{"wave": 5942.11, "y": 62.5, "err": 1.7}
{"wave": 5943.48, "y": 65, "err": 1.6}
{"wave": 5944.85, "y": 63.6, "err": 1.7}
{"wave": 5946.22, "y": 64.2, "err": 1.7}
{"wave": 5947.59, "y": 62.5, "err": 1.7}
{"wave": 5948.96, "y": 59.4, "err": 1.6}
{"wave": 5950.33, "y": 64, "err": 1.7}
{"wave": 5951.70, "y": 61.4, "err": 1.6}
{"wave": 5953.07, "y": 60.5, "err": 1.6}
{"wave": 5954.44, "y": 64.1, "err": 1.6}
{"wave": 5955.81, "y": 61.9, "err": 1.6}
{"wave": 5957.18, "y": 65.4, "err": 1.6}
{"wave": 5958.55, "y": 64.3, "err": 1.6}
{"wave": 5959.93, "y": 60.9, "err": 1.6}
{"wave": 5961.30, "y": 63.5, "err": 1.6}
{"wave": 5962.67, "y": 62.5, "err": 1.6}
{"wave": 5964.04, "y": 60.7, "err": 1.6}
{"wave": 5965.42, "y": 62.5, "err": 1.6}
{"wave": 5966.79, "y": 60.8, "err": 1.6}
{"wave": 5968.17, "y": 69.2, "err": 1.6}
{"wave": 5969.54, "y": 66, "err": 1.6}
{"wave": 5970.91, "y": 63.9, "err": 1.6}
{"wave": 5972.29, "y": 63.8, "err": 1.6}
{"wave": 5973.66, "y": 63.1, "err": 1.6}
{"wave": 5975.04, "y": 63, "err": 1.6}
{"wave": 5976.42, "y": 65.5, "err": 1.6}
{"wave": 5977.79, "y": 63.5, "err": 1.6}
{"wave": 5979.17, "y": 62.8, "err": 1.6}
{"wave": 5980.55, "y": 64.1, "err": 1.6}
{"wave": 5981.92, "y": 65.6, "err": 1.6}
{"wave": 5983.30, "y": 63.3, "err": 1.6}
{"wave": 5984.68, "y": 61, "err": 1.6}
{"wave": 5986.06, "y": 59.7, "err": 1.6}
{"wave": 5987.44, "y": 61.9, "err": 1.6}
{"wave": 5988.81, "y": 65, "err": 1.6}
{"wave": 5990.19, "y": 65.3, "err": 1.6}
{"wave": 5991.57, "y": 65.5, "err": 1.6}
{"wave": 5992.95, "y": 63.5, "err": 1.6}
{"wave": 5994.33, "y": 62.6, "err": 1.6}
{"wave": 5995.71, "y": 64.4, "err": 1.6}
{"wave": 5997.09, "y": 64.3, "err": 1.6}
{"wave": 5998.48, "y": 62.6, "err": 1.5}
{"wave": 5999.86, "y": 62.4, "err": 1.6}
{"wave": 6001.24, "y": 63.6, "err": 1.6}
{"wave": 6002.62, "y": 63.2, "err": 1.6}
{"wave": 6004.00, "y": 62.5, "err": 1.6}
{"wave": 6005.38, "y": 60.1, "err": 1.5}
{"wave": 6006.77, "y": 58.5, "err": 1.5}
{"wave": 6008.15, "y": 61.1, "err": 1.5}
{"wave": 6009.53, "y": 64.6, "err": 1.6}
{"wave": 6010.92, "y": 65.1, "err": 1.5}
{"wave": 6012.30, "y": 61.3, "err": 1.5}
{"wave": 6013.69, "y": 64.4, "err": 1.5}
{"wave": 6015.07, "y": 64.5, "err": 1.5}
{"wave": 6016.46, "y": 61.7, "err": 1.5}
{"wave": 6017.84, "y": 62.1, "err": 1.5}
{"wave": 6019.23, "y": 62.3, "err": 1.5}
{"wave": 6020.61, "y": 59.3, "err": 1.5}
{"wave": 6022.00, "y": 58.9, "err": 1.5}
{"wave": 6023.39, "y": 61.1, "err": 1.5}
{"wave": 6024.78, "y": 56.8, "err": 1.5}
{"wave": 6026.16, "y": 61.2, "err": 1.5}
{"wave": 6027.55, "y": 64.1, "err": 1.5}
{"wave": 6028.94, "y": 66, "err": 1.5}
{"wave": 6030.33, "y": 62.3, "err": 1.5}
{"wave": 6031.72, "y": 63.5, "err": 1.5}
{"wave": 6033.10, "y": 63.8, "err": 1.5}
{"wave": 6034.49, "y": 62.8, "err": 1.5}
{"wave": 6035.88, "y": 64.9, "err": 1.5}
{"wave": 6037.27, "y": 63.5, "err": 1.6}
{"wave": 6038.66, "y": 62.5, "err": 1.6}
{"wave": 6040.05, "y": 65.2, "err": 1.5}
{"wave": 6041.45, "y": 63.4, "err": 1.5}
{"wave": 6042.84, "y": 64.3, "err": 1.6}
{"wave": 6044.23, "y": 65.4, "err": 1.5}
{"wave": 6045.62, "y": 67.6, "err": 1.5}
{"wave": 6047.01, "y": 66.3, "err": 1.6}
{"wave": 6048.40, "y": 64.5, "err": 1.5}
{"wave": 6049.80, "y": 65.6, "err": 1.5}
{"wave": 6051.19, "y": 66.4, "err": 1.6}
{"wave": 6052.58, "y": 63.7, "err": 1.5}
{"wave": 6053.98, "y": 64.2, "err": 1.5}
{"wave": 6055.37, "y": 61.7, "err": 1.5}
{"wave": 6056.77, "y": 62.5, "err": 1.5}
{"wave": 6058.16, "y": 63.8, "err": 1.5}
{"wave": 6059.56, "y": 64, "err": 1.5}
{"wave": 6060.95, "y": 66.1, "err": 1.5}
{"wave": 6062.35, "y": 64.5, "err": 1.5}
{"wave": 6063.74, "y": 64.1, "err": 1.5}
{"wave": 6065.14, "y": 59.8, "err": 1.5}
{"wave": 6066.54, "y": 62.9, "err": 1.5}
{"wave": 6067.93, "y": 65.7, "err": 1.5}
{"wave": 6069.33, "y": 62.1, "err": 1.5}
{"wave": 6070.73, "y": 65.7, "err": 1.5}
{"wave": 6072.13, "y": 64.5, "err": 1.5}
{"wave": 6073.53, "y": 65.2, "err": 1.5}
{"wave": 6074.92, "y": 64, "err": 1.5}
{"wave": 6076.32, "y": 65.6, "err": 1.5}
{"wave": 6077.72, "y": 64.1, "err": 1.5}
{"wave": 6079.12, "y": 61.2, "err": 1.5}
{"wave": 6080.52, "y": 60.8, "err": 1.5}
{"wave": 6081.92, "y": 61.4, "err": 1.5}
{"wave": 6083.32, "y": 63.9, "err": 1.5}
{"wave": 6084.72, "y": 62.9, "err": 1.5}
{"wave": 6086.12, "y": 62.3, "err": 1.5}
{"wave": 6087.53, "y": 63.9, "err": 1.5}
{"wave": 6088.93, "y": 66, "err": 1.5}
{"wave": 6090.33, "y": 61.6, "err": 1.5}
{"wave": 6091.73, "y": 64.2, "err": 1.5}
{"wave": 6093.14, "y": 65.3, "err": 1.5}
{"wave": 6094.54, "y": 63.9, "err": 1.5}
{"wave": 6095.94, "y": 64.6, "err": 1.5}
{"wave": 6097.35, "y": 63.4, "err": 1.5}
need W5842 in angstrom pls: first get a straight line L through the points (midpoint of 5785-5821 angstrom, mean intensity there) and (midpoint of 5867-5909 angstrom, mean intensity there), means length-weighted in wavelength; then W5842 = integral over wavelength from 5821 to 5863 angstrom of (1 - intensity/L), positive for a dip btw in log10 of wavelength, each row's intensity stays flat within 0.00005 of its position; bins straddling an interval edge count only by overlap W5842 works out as -1.5 angstrom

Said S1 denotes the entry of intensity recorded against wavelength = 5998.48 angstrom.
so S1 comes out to 62.6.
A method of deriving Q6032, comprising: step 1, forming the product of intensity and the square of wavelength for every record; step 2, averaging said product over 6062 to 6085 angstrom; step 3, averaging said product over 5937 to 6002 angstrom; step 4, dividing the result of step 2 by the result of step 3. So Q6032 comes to 1.04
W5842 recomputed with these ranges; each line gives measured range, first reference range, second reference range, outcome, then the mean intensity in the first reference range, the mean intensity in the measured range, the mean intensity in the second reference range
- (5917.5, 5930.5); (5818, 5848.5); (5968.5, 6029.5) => 0.1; 65.8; 63.7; 62.9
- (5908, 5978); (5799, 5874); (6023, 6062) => 1.0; 64.8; 63.4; 63.9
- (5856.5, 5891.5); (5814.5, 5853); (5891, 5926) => 1.2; 65.7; 60.7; 60.4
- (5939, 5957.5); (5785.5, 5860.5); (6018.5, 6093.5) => 0.3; 64.8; 63.1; 63.5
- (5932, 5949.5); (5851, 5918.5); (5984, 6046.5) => -0.7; 60.4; 63.8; 62.9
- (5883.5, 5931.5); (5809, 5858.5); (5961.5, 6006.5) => 3.6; 65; 59.3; 63.3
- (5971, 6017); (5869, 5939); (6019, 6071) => -0.5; 60.8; 63.1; 63.5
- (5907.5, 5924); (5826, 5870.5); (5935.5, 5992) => 0.2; 64.1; 63.1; 63.4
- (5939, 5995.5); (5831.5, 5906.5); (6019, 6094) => -0.9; 61.2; 63.4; 63.5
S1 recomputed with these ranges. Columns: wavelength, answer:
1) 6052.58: 63.7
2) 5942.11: 62.5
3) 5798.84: 60.4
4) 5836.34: 66.3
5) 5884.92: 62.6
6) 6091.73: 64.2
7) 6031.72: 63.5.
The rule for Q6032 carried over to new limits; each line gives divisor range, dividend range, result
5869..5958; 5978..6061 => 1.07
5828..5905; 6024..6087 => 1.11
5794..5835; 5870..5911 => 0.92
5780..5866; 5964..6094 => 1.05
